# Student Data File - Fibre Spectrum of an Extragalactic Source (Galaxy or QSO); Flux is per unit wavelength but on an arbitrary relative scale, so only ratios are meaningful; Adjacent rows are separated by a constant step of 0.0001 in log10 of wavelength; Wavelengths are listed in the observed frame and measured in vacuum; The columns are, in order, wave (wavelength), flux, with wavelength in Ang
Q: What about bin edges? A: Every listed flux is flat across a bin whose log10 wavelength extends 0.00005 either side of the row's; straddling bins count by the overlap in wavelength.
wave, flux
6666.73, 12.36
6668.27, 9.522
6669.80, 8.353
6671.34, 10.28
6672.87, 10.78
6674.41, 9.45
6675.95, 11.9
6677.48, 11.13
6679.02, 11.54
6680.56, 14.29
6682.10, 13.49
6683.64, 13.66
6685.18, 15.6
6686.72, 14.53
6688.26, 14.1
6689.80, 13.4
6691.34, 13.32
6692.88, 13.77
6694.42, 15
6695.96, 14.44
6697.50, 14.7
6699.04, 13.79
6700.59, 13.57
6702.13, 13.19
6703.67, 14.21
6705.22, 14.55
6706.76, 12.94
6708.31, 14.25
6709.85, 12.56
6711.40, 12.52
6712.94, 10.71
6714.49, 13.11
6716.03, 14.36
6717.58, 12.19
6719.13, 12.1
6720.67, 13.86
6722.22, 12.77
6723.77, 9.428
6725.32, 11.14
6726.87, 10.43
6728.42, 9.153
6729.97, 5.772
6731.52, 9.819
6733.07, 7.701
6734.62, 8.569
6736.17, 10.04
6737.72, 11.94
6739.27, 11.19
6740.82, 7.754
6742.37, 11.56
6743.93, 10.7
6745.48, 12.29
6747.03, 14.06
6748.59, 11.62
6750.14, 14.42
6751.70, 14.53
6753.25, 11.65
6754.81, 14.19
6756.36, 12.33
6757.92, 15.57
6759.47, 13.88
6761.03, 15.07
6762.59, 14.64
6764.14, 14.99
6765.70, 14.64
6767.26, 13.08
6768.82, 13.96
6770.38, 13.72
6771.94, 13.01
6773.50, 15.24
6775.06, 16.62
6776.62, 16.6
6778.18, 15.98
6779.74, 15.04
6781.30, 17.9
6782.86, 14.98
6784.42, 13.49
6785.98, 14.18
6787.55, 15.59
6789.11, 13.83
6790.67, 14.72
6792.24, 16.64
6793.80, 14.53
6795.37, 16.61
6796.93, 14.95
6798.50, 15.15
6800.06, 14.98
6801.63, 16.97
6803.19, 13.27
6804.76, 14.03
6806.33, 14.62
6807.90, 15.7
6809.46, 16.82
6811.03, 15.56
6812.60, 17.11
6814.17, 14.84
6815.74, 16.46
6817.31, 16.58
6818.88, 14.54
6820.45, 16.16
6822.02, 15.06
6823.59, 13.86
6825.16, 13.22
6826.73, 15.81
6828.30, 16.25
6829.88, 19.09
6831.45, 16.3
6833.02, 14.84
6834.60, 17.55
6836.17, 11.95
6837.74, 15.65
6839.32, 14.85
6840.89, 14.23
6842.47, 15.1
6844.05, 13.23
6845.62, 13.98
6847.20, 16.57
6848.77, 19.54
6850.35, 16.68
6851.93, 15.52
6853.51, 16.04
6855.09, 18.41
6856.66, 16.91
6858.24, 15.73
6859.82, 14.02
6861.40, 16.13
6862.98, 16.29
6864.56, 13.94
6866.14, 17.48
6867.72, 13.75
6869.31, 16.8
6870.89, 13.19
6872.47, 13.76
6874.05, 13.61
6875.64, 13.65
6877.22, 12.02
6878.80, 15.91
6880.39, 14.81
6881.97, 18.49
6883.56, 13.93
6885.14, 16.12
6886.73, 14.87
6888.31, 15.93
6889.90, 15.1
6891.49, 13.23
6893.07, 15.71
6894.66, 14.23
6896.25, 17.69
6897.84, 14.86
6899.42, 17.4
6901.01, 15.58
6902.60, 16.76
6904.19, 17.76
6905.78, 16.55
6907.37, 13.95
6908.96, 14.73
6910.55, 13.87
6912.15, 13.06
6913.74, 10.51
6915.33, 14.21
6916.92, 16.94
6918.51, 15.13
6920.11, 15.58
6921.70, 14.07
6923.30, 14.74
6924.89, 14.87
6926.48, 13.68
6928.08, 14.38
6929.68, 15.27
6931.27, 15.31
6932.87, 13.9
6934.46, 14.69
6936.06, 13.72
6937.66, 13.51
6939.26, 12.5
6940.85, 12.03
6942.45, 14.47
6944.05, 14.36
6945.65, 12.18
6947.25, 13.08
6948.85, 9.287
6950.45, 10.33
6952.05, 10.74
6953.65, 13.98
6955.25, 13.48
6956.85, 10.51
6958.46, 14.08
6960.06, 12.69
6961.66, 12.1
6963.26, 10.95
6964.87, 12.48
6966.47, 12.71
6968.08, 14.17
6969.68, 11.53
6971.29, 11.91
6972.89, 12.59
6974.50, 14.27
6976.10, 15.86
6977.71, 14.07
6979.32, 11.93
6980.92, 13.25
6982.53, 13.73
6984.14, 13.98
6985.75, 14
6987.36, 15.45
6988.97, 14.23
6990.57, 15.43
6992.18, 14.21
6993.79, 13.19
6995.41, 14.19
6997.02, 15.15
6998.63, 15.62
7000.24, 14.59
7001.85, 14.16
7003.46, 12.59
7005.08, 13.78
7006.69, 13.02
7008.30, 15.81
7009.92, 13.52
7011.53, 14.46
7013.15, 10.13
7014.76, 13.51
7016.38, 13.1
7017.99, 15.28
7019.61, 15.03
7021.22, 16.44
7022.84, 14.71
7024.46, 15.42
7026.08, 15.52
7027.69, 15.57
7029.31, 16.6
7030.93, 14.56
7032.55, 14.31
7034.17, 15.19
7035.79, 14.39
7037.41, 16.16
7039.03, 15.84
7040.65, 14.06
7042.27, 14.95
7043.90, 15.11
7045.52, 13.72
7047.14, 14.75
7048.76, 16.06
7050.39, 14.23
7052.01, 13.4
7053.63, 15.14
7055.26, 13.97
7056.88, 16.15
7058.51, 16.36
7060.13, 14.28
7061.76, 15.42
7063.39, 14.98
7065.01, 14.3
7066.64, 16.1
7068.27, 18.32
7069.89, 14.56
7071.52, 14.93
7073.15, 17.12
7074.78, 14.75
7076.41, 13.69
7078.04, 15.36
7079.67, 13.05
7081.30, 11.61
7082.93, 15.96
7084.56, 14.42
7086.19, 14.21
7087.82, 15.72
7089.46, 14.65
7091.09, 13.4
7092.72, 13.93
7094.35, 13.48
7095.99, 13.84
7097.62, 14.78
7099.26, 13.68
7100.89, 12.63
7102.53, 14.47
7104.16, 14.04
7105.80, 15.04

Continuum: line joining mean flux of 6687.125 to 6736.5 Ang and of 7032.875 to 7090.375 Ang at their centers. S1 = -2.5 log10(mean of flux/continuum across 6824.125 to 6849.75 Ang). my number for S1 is -0.17 mag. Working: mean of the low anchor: 12.3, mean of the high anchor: 14.9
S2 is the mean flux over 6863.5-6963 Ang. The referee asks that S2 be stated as 14.3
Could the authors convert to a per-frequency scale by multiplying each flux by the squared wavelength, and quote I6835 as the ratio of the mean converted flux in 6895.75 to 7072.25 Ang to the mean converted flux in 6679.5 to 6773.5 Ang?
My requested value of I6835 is 1.21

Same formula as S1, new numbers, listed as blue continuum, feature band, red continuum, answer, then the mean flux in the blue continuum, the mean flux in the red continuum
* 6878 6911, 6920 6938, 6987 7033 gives 0.06 mag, 15.6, 14.5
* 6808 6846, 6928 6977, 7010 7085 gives 0.16 mag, 15.4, 14.8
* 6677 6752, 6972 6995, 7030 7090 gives 0.03 mag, 12.3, 14.9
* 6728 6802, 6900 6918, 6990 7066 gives -0.06 mag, 13.5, 14.6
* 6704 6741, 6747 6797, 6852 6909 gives -0.16 mag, 11.3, 15.4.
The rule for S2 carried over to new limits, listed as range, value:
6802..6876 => 15.4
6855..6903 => 15.3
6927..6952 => 13.2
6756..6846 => 15.1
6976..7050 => 14.5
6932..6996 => 13.1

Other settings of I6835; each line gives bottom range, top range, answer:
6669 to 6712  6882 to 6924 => 1.24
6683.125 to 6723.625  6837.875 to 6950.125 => 1.16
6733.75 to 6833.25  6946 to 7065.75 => 1.03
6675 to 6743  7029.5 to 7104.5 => 1.33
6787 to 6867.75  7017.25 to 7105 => 1.02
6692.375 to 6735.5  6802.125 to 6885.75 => 1.32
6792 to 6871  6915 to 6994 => 0.90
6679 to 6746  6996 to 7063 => 1.31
